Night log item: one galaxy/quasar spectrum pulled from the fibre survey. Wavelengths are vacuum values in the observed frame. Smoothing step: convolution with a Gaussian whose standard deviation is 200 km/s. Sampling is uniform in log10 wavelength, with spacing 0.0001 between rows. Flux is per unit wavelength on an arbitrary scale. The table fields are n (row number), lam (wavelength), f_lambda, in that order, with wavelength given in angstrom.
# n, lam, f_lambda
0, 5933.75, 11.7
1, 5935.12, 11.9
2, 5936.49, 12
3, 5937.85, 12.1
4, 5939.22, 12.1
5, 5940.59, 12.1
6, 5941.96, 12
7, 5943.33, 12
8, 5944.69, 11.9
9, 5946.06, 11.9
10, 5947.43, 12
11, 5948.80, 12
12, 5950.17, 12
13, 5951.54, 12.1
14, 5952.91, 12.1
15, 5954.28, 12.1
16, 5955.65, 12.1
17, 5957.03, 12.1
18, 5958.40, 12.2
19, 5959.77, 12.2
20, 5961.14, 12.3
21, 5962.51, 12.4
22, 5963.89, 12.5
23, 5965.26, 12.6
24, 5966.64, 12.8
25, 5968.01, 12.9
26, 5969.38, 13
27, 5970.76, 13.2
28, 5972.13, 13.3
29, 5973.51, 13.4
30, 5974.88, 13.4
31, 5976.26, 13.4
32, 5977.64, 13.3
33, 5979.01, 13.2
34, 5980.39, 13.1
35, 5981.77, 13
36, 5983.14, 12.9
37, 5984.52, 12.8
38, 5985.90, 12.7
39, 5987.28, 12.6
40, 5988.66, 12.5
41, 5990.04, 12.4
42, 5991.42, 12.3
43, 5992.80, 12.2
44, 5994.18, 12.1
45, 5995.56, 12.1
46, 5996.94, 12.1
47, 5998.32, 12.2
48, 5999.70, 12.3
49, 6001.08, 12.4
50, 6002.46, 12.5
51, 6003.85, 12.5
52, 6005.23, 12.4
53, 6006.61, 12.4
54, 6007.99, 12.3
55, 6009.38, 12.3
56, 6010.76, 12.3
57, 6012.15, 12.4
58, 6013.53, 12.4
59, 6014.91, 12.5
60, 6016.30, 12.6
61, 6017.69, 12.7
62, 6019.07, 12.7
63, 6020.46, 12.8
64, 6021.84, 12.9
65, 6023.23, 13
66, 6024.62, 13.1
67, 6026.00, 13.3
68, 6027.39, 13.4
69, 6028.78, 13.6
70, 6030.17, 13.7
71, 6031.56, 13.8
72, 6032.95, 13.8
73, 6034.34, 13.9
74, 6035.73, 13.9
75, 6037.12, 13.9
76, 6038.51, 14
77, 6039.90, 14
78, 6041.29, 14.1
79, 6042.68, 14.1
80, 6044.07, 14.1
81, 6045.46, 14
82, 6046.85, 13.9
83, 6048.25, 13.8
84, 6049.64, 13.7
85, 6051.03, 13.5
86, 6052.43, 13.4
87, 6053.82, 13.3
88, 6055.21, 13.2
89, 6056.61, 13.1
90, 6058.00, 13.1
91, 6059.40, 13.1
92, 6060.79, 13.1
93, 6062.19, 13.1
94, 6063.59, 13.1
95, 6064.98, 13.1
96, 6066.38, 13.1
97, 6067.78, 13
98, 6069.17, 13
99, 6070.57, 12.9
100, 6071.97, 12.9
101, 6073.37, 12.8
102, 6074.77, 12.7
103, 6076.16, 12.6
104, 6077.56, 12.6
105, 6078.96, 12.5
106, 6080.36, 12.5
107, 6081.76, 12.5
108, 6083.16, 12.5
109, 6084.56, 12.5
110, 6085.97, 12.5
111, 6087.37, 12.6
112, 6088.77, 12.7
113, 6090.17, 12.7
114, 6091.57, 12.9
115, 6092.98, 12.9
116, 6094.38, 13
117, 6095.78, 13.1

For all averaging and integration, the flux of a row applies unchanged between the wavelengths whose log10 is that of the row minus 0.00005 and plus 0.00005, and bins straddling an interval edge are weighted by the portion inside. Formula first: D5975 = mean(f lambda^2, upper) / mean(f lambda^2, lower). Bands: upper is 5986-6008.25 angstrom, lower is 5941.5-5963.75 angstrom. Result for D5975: 1.0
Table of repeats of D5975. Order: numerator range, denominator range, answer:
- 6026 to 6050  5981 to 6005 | 1.13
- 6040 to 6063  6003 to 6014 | 1.11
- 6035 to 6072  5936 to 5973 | 1.13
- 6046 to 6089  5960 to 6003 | 1.05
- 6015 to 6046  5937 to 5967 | 1.14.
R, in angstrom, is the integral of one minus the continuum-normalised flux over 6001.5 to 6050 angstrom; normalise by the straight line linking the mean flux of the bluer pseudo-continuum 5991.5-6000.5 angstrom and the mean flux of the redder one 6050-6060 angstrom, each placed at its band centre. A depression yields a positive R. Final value -1.8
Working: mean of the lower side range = 12.2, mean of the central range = 13.2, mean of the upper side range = 13.3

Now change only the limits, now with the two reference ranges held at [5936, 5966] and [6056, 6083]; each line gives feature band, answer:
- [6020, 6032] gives -0.65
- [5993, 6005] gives 0.15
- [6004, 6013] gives 0.10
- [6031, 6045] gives -1.42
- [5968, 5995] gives -1.23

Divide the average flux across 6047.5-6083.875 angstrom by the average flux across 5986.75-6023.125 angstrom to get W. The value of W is 1.05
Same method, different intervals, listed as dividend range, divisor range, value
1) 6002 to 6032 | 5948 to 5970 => 1.04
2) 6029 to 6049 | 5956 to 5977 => 1.09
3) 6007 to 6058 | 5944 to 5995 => 1.06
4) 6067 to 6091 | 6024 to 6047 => 0.92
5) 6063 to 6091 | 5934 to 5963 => 1.06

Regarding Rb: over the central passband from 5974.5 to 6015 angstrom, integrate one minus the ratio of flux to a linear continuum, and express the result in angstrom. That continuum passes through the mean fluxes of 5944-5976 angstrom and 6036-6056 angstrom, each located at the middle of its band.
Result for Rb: 1.4 angstrom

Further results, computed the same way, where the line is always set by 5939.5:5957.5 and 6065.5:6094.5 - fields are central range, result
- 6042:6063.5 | -1.55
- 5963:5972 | -0.54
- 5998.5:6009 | -0.06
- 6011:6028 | -0.54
